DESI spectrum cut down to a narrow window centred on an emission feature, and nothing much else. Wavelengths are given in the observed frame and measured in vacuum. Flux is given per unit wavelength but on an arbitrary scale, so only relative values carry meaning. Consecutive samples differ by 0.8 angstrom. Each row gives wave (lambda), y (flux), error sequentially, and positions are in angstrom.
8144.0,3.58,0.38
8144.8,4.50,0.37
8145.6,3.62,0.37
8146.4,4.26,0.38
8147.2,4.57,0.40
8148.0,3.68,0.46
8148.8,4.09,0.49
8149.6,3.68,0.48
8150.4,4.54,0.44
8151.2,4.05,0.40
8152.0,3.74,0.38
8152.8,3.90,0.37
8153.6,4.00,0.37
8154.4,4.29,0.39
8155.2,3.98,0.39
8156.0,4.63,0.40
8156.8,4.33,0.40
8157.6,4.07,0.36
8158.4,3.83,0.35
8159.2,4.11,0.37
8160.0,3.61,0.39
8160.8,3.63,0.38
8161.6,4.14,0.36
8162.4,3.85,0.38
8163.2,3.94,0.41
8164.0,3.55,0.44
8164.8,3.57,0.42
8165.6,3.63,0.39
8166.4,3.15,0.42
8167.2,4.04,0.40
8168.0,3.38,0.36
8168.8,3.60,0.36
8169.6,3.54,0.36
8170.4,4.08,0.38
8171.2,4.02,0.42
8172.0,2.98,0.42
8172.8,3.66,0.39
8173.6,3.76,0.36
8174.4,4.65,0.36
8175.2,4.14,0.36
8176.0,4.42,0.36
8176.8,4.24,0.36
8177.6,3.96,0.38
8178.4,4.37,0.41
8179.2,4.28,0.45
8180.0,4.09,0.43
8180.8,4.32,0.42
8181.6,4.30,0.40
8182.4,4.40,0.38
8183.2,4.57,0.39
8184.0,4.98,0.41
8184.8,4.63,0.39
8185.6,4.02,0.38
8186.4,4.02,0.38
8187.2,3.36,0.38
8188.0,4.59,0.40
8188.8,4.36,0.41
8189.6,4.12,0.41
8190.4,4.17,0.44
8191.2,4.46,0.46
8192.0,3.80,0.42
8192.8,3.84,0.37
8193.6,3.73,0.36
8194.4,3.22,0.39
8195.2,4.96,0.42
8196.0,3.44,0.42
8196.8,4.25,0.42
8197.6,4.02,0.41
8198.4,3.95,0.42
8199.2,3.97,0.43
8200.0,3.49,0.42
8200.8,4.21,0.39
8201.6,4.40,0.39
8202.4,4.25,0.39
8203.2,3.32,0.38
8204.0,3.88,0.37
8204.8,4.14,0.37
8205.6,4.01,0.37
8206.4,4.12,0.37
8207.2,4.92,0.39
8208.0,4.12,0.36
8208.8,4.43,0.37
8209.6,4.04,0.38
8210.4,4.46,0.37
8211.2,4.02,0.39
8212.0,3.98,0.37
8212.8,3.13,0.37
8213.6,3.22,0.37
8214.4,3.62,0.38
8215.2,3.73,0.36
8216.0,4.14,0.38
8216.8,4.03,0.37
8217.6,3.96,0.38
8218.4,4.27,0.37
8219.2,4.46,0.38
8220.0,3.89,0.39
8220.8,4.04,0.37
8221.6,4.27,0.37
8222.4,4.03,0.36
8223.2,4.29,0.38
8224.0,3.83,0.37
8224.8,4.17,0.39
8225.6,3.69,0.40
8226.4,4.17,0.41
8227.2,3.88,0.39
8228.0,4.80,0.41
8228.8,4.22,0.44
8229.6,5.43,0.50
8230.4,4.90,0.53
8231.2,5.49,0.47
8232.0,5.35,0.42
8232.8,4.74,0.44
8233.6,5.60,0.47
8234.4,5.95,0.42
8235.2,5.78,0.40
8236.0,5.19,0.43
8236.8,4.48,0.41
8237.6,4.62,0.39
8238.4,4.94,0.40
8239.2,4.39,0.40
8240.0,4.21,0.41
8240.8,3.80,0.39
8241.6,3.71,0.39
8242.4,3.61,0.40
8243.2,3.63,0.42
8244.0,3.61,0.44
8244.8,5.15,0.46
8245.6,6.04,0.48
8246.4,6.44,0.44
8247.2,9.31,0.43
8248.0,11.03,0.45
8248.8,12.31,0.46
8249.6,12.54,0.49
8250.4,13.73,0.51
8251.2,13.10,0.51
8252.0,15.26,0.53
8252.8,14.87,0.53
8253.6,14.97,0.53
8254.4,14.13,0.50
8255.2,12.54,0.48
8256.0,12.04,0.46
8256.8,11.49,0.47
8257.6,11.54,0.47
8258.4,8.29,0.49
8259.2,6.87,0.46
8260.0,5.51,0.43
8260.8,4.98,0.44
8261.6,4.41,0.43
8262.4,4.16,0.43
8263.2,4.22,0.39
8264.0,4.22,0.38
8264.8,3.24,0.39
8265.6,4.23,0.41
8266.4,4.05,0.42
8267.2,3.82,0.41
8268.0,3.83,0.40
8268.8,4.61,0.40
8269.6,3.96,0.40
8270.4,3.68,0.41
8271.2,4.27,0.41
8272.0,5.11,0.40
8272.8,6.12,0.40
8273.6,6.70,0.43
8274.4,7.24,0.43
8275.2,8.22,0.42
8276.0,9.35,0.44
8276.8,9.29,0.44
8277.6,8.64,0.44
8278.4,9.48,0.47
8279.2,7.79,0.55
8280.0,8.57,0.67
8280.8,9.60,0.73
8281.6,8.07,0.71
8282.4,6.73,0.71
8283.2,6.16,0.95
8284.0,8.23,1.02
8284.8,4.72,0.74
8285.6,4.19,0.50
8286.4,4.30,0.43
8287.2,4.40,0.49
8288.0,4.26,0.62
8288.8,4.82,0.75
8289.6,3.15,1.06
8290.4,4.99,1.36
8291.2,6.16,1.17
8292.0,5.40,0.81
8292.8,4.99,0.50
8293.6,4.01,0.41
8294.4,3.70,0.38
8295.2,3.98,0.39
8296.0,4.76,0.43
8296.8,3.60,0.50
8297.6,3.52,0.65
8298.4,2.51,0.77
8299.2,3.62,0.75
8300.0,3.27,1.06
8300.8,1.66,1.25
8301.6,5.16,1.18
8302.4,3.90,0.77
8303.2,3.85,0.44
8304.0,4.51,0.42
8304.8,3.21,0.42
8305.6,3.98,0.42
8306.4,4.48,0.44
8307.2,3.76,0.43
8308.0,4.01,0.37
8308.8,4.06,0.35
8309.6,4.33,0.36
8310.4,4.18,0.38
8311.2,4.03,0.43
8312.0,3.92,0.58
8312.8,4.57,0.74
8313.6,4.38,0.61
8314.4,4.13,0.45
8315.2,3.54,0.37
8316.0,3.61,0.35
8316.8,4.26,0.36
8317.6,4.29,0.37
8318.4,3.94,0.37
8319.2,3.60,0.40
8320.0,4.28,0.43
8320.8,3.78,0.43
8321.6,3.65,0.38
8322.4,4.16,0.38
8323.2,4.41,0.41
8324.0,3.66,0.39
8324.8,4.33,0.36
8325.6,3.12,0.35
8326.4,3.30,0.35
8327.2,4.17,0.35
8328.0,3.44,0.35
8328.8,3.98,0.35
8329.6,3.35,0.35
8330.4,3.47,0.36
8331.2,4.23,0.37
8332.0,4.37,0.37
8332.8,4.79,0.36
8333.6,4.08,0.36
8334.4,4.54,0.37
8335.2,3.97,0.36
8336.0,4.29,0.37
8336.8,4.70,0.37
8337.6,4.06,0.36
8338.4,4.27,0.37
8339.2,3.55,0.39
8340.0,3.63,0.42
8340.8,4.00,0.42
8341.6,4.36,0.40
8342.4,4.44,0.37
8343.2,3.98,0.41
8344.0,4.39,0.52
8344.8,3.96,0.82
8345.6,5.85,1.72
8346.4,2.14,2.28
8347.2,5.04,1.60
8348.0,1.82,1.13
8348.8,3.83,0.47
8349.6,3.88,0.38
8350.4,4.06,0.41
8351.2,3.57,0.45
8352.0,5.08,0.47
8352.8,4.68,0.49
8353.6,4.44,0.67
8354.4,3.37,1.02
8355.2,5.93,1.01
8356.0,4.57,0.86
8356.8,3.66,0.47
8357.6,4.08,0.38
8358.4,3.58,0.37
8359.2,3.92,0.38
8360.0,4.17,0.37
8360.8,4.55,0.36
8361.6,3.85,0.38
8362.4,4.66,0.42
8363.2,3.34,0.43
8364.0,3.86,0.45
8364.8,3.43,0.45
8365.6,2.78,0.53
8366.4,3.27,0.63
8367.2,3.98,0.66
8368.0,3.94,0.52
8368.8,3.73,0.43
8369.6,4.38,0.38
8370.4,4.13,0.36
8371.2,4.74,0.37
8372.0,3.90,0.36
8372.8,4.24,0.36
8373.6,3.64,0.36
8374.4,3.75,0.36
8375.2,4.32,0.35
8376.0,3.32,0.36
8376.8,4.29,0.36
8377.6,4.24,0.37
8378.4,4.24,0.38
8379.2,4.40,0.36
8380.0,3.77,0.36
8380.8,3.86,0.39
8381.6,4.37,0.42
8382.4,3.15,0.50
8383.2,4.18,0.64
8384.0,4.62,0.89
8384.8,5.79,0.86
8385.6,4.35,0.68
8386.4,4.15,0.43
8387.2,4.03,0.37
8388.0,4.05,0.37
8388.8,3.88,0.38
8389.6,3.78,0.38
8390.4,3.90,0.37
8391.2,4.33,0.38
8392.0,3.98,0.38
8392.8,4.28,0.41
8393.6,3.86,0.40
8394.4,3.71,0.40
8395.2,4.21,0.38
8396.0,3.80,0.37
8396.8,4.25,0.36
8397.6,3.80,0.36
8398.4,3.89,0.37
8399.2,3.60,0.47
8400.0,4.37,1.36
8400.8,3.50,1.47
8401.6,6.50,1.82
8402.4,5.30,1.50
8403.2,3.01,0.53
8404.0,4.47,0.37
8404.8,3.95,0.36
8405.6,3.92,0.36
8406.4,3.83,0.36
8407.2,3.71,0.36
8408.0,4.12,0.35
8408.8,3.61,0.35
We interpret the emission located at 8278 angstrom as [N II]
